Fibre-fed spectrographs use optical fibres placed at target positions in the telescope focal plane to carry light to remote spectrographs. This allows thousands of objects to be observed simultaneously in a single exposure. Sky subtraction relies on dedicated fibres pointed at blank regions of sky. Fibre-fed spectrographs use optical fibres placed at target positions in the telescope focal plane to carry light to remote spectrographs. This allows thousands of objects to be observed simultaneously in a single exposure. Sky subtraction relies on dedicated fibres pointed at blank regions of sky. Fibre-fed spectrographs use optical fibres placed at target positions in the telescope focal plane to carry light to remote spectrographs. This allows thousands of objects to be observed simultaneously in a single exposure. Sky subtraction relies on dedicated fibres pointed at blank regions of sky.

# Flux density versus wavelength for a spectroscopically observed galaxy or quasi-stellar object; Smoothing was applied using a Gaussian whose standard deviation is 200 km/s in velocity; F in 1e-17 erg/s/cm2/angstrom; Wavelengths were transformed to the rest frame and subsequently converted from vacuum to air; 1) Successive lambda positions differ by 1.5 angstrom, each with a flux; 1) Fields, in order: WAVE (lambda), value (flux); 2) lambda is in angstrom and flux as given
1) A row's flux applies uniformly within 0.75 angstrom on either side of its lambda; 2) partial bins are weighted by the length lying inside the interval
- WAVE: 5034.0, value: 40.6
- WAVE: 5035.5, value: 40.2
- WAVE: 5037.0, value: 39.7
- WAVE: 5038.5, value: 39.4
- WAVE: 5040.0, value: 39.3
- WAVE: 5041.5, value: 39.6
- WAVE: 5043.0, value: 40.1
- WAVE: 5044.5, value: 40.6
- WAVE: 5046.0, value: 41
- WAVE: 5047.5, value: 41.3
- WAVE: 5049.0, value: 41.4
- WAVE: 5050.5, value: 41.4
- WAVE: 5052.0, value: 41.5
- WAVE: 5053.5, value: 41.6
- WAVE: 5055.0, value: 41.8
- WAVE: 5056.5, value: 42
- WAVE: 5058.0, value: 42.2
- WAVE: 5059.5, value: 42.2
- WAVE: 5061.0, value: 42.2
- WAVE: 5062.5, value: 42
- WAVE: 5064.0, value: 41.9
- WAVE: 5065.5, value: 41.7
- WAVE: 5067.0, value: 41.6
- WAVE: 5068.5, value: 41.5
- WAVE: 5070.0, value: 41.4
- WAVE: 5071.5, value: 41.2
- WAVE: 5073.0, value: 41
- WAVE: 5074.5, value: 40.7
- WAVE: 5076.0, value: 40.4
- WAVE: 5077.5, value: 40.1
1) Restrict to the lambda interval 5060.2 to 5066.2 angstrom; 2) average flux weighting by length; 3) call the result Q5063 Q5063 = 42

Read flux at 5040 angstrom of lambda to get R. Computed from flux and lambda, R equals 39.3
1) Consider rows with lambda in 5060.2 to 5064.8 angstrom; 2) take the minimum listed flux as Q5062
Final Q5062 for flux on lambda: 41.9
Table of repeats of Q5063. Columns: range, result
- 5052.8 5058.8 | 41.9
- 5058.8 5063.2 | 42.1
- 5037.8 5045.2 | 39.8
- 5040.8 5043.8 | 39.9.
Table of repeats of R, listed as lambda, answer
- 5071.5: 41.2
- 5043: 40.1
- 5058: 42.2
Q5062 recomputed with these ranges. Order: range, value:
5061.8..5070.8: 41.4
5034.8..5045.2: 39.3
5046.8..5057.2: 41.3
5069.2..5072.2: 41.2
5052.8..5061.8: 41.6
